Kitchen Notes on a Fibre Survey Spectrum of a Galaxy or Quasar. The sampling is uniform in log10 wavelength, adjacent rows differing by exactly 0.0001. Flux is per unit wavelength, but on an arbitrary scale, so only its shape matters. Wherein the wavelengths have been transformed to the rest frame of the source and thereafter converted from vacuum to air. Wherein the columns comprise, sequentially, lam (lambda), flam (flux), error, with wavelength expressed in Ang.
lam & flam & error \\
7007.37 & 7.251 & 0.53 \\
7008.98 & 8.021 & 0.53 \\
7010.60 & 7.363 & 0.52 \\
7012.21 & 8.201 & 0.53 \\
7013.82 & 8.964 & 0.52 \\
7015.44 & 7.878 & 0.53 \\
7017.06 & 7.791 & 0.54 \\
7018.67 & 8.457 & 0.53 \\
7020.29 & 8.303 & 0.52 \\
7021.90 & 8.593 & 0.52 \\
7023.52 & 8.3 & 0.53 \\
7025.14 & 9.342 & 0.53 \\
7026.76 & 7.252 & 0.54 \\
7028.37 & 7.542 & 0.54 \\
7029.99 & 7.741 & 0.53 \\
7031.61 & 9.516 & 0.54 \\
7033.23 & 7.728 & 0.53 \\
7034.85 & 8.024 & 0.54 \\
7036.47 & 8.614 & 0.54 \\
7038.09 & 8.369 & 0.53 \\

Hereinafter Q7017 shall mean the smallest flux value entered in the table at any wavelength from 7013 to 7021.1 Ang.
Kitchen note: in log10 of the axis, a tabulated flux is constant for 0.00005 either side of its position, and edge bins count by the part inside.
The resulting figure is 7.791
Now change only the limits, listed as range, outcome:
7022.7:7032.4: 7.252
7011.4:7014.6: 8.201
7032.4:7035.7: 7.728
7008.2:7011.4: 7.363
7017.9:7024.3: 8.3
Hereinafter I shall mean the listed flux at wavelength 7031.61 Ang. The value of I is 9.516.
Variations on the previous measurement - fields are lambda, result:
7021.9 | 8.593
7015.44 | 7.878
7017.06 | 7.791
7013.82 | 8.964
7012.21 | 8.201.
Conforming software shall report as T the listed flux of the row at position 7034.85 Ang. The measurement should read 8.024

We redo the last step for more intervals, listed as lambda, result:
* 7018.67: 8.457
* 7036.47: 8.614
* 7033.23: 7.728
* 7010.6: 7.363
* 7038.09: 8.369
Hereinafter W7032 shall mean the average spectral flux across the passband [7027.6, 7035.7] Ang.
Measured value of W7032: 8.11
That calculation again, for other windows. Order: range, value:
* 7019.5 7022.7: 8.47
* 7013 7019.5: 8.27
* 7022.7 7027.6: 8.29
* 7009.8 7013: 7.79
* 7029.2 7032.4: 8.63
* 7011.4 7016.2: 8.36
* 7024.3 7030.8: 7.97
